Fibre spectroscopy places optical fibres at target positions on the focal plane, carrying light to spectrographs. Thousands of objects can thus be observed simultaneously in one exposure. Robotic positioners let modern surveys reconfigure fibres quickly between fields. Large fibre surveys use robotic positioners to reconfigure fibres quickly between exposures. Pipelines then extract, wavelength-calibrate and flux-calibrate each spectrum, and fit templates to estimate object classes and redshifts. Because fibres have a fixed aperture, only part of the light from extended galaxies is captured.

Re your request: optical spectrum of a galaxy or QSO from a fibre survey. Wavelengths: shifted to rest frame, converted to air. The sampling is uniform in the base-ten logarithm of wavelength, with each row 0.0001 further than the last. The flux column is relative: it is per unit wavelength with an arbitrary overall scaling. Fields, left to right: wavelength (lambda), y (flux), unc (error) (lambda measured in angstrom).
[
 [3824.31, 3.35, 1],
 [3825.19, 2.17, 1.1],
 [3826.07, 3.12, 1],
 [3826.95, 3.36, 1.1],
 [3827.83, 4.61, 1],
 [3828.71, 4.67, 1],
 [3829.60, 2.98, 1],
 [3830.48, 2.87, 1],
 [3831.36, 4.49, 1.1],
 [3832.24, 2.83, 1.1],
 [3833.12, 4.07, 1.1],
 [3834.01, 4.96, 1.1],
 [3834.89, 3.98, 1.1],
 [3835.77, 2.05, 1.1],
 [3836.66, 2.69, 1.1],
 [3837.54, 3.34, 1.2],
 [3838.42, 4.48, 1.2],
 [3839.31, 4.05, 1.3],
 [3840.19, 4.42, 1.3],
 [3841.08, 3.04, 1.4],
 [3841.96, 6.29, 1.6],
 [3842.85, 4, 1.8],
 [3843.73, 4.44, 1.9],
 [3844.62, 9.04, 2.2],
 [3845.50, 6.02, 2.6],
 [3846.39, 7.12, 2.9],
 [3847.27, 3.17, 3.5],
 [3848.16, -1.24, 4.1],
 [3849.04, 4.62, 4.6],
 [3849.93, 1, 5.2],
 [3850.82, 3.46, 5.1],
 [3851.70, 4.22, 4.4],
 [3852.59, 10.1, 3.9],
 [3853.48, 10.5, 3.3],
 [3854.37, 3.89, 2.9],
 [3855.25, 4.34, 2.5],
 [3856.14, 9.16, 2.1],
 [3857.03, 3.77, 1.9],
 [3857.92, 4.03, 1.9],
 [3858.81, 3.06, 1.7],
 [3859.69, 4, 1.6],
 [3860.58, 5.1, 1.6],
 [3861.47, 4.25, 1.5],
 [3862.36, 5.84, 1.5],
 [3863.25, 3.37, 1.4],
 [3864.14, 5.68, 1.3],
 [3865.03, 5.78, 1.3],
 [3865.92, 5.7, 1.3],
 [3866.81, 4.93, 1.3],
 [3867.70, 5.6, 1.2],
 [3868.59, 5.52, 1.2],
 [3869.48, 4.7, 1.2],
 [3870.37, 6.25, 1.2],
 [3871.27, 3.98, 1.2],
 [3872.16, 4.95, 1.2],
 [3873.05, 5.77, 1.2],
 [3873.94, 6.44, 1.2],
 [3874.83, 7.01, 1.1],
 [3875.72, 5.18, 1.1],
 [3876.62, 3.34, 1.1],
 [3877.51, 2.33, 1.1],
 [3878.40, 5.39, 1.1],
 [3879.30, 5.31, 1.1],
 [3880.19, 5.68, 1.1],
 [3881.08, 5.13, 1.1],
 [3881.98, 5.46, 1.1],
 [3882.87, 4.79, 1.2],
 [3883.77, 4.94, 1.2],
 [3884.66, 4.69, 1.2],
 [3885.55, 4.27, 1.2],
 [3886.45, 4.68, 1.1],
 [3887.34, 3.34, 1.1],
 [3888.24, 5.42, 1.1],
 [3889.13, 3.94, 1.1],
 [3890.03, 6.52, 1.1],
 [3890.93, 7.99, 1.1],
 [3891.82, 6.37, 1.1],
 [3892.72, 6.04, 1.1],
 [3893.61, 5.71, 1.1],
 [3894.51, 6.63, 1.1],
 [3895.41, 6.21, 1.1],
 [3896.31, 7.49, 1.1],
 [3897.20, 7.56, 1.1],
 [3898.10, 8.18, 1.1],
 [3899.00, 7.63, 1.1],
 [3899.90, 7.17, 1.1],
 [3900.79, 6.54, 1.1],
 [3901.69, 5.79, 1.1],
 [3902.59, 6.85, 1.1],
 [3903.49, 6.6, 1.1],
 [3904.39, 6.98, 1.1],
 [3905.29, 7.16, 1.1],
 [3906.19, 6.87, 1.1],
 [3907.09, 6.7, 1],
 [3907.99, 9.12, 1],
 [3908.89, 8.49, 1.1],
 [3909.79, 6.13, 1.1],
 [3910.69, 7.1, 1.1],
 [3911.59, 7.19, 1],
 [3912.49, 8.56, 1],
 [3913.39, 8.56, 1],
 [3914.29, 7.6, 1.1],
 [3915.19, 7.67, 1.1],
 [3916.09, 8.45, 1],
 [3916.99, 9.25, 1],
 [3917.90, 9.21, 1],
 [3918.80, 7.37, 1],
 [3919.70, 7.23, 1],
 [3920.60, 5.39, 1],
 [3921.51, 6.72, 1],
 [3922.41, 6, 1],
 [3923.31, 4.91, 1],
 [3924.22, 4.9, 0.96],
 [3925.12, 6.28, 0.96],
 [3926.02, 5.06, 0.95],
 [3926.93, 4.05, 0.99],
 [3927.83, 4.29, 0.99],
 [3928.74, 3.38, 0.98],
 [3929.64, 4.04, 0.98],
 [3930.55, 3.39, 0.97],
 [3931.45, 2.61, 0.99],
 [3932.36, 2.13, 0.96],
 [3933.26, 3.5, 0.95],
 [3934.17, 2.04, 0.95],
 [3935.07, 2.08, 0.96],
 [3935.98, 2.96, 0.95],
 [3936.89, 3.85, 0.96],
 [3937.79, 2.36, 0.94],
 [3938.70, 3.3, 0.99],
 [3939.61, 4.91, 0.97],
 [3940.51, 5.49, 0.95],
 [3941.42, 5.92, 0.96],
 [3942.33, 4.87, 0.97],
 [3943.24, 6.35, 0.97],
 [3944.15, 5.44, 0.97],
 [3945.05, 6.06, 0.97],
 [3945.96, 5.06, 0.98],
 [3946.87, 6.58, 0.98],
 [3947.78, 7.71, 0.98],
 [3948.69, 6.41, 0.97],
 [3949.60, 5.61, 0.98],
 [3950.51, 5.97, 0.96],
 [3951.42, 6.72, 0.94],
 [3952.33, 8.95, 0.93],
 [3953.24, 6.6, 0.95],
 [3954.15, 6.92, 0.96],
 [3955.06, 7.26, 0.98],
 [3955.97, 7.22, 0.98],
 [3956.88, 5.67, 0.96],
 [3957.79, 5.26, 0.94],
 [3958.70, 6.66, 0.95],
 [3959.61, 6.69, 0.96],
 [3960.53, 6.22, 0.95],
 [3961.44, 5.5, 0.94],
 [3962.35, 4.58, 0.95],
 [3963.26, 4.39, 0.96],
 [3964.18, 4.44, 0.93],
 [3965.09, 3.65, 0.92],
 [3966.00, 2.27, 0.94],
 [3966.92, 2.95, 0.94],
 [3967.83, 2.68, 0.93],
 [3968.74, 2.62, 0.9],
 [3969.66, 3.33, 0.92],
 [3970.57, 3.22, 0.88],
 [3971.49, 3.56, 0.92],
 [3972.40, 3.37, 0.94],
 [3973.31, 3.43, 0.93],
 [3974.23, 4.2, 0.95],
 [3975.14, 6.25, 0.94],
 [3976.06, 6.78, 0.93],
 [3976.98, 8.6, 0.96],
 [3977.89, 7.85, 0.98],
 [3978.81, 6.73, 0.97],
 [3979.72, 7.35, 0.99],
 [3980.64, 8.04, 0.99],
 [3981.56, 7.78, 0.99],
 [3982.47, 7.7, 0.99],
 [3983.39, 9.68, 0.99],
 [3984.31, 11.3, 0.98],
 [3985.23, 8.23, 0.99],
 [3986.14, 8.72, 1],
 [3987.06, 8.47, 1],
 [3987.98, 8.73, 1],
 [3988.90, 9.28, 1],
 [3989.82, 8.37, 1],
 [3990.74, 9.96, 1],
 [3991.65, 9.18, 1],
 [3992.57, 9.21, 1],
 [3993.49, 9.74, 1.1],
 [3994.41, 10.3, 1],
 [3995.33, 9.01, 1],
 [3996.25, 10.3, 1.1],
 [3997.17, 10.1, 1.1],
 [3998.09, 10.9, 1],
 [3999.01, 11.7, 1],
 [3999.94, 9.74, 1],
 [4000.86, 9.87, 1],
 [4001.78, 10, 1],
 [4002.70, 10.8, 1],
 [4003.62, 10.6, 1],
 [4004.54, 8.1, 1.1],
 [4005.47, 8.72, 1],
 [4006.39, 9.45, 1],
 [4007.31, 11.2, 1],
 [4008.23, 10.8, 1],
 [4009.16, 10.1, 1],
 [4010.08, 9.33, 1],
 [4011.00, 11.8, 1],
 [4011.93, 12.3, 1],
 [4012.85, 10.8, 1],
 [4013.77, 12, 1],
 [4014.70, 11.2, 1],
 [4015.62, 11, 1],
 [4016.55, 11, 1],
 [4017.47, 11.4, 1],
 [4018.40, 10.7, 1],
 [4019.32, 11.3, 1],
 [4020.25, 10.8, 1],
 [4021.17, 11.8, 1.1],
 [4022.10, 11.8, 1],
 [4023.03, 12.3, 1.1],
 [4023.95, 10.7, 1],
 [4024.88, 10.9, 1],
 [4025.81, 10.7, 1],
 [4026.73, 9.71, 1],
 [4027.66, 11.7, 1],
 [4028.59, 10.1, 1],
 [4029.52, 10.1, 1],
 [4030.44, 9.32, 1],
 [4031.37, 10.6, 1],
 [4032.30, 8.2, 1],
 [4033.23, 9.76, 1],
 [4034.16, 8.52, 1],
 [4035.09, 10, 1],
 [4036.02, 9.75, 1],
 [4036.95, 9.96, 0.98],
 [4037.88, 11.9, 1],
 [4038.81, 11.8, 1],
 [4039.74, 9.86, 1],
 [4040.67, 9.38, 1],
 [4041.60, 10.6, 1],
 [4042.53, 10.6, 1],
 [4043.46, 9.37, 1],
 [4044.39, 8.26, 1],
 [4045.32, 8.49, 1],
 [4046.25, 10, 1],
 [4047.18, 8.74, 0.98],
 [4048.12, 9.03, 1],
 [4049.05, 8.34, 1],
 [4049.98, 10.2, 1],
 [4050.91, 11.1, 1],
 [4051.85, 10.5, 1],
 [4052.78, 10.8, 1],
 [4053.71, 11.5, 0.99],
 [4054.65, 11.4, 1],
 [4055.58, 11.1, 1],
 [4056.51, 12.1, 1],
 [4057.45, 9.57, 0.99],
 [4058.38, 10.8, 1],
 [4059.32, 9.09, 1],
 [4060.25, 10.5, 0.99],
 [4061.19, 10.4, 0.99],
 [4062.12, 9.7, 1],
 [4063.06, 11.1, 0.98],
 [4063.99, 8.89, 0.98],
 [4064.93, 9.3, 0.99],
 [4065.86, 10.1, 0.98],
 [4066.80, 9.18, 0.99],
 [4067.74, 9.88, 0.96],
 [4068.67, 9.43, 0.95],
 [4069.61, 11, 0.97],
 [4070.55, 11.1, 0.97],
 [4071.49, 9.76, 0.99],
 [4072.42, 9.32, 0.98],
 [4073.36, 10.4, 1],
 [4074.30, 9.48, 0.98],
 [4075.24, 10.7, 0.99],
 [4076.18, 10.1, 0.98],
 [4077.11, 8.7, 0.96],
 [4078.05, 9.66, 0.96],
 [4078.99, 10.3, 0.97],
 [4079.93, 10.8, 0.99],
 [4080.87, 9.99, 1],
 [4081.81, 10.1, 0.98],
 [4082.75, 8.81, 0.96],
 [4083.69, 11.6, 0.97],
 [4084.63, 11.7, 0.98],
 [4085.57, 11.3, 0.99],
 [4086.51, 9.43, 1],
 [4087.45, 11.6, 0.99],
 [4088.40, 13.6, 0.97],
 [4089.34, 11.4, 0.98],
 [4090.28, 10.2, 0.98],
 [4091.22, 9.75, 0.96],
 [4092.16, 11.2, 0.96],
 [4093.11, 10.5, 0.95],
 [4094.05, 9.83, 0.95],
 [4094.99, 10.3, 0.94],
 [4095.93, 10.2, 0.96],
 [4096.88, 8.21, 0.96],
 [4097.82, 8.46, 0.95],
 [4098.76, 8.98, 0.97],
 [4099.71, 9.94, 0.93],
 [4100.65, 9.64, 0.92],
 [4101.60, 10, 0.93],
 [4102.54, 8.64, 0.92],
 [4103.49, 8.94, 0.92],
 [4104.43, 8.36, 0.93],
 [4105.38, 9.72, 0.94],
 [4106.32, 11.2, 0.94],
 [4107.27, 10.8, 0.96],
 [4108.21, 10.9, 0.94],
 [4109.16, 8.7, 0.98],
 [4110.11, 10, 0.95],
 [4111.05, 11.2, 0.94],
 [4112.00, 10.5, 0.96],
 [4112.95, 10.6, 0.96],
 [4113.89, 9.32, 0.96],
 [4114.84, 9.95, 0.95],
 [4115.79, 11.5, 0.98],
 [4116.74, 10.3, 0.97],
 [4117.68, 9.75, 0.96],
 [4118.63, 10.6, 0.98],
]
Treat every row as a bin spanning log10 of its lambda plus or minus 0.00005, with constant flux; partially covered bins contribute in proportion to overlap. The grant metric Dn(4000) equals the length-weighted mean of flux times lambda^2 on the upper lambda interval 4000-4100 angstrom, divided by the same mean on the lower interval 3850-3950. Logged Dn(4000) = 2.0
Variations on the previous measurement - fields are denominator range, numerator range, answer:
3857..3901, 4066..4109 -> 2.07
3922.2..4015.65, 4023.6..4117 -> 1.55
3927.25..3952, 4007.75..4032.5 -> 2.47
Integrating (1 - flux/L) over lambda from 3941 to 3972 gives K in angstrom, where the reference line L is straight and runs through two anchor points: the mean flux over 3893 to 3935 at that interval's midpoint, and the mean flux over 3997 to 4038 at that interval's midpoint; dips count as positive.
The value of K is 9.9 angstrom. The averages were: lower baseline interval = 6.28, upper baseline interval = 10.5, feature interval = 5.39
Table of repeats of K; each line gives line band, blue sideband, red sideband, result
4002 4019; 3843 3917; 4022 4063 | -2.3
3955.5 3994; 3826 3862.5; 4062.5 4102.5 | 6.0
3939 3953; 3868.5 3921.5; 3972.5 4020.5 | 3.1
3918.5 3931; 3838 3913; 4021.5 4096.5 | 3.0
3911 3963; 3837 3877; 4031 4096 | 9.4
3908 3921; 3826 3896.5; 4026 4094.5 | -3.1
